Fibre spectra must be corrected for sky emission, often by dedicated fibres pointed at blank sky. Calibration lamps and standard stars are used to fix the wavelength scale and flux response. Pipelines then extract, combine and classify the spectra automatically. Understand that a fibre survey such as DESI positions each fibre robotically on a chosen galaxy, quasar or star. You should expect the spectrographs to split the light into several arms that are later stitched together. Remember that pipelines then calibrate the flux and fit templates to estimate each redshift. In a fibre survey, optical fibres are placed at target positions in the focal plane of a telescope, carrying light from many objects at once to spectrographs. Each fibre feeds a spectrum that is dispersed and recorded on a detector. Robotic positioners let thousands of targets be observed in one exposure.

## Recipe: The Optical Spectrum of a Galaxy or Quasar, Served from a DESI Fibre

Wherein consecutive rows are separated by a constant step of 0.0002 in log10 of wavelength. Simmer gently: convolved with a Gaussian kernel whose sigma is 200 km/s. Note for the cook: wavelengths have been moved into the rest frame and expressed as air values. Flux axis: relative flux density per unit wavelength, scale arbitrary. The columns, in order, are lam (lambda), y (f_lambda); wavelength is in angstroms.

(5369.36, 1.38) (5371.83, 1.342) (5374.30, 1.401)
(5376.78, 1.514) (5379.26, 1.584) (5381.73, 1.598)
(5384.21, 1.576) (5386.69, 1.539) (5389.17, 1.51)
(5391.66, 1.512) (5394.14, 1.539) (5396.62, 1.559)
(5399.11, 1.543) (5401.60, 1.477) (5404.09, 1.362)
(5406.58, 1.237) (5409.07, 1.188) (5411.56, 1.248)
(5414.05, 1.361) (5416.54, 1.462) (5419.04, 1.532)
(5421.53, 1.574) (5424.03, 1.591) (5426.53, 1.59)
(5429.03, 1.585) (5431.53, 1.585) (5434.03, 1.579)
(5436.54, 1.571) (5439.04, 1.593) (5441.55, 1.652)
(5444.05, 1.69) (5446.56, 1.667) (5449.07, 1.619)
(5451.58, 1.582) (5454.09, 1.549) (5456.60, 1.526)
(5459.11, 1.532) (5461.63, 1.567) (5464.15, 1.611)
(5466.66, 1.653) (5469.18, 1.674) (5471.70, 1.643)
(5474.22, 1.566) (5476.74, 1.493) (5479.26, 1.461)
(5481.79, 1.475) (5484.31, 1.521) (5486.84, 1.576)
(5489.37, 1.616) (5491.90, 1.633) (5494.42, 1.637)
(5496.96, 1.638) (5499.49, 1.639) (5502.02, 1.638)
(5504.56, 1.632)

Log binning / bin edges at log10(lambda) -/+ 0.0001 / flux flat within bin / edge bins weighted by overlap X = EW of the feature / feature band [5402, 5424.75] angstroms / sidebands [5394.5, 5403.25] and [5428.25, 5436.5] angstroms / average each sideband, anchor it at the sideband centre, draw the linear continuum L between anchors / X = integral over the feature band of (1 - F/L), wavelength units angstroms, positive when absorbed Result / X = 2.25 angstroms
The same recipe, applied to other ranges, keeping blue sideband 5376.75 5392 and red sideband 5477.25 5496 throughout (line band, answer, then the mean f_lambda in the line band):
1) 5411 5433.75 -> 0.59 angstroms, 1.51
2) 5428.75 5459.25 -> -0.82 angstroms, 1.6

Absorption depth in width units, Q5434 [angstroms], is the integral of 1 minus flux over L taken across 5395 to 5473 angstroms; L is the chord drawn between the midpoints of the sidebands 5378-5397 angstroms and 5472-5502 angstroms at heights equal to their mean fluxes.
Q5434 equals 1.3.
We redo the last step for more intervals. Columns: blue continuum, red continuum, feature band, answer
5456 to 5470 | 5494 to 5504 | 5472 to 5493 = 0.9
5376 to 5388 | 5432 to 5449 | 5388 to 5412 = 2.4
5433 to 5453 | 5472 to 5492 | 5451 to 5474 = -0.2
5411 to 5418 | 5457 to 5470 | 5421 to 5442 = -2.0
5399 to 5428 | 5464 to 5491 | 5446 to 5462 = -0.6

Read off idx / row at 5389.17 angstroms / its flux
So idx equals 1.51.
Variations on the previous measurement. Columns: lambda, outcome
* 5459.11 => 1.532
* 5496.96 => 1.638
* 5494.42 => 1.637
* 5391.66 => 1.512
